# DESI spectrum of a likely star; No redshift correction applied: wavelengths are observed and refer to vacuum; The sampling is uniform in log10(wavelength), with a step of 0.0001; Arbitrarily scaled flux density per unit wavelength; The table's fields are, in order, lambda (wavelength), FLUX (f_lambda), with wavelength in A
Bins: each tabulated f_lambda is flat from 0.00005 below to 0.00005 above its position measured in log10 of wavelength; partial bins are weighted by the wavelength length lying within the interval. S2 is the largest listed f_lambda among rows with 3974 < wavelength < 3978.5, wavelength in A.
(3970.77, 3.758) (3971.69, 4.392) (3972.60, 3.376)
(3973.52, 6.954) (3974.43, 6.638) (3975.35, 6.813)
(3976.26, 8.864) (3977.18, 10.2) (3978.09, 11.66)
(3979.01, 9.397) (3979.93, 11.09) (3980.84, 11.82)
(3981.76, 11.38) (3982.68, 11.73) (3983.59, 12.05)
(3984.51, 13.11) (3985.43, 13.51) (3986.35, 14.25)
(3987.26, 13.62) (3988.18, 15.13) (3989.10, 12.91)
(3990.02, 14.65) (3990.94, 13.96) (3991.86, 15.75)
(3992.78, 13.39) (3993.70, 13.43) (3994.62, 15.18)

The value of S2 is 11.66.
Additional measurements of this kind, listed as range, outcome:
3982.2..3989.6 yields 15.13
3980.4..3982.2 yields 11.82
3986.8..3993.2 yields 15.75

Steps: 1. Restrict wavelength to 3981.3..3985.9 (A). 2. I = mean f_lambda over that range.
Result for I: 12.3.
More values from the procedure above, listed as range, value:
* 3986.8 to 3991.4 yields 14.1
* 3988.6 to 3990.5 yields 13.8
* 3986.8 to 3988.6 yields 14.4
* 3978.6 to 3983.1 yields 11.1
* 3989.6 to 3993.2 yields 14.4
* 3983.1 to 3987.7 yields 13.3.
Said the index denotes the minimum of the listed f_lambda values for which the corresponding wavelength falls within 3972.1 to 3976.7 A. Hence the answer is 3.376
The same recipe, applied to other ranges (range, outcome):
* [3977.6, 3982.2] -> 9.397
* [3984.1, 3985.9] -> 13.11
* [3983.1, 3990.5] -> 12.05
